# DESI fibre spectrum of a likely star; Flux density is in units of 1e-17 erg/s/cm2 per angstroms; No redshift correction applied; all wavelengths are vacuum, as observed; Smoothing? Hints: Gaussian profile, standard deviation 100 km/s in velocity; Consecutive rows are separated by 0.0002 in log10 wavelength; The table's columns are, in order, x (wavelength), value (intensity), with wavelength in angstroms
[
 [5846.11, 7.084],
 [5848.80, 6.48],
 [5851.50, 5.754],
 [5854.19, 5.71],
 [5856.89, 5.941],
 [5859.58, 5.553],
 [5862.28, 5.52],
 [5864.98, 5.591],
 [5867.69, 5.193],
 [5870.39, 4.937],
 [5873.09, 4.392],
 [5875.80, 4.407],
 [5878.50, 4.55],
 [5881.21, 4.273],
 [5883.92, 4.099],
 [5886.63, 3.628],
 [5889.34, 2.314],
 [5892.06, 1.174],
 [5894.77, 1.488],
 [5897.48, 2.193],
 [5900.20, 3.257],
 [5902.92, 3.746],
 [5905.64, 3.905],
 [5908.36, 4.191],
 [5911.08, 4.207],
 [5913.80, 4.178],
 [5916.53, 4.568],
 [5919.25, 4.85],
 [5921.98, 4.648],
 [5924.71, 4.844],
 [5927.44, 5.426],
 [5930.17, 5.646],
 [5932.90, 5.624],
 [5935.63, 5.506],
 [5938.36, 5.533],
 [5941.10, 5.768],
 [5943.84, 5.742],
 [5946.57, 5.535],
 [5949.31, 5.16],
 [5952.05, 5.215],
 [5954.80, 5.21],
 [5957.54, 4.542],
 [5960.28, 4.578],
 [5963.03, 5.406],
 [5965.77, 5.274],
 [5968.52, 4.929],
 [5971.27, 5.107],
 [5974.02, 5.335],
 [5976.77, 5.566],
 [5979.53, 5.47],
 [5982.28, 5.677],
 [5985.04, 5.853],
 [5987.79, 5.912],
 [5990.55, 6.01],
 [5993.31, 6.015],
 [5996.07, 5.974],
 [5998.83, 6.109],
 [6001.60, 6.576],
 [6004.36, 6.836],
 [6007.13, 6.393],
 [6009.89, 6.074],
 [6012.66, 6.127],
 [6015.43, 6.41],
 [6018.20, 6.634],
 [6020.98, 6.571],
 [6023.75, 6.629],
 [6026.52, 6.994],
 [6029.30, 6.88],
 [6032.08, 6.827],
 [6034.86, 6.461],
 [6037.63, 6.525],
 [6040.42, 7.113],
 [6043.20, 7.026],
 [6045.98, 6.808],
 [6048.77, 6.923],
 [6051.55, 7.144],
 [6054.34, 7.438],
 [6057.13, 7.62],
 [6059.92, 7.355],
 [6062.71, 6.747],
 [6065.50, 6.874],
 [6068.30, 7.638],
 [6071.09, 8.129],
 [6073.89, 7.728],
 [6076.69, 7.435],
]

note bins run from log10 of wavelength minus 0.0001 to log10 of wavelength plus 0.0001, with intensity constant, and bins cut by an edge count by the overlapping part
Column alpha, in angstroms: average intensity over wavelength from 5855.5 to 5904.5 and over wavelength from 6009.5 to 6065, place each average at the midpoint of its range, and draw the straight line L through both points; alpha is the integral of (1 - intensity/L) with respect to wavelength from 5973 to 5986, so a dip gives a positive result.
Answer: 0.5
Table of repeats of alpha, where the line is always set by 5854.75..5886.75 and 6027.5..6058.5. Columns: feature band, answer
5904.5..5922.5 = 3.5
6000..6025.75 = 0.5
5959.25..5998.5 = 4.3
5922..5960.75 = 3.0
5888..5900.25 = 7.6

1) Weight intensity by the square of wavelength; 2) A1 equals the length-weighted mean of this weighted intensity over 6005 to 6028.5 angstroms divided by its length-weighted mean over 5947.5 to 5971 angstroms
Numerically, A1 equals 1.31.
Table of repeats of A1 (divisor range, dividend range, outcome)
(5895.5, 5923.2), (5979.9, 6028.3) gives 1.65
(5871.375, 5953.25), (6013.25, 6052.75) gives 1.62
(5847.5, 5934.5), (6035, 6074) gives 1.71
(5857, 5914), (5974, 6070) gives 1.73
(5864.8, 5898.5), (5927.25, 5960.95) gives 1.50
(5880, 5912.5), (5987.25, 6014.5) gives 2.01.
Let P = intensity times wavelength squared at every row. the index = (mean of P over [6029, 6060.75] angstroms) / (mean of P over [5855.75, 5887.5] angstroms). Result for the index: 1.53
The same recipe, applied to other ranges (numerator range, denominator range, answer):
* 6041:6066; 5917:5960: 1.41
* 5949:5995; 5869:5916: 1.53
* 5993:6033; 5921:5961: 1.26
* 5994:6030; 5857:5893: 1.55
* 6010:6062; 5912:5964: 1.37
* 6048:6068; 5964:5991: 1.34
